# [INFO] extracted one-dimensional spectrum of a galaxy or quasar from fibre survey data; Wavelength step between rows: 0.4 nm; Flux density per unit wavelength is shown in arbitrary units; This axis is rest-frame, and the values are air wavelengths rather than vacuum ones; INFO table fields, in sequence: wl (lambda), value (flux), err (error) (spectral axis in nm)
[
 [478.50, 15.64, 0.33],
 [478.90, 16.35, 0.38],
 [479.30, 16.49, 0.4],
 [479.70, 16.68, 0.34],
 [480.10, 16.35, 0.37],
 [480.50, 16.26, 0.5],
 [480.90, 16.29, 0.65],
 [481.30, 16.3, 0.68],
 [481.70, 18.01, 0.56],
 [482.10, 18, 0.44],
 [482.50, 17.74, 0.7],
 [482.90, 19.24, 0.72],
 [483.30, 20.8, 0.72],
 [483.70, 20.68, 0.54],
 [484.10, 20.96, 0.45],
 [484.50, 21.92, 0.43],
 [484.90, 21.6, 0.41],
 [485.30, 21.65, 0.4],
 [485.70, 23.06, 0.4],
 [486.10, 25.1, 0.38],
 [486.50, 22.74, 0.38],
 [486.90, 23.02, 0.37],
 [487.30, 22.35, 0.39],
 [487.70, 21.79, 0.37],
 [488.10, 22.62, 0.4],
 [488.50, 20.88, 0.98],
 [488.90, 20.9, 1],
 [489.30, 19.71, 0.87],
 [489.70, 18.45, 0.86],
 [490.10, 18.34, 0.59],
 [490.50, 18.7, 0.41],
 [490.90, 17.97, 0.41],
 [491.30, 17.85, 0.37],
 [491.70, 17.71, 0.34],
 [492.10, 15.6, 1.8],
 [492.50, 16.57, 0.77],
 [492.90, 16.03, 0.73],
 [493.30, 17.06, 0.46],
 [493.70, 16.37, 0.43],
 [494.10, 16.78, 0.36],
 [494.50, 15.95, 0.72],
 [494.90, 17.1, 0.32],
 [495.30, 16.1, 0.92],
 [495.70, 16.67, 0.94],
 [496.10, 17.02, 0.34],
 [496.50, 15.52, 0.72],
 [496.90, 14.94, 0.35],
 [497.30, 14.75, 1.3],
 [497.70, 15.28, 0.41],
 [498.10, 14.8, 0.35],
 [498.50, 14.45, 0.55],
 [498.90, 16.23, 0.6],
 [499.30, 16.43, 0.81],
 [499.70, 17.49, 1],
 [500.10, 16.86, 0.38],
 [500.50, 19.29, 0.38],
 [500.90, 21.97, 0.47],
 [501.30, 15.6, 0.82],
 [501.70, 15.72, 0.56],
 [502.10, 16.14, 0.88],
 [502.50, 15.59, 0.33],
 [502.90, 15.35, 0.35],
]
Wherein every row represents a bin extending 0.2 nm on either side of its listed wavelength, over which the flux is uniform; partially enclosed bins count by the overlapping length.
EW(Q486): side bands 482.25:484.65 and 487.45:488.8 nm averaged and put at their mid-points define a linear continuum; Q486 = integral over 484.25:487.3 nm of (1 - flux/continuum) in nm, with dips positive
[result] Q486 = -0.25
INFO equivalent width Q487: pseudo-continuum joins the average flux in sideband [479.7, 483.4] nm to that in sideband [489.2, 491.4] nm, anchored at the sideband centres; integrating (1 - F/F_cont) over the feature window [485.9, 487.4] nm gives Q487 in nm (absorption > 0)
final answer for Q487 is -0.44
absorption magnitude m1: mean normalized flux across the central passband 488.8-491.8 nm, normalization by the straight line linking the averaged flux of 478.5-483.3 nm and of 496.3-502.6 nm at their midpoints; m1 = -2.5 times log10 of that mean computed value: -0.12 mag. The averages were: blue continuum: 17.2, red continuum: 16.3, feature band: 18.7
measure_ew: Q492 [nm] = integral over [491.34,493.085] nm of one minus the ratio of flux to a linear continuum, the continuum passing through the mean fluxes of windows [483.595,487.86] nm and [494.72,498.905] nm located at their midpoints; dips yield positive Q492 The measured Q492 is 0.17 nm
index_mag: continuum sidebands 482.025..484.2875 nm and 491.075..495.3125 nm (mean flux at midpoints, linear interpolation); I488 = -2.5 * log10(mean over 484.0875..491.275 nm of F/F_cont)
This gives -0.154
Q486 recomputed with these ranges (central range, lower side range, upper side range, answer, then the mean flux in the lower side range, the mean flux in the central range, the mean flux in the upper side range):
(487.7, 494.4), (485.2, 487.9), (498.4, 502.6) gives 0.87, 22.9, 18.3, 17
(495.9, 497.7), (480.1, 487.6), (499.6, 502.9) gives 0.25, 20.2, 15.5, 17.2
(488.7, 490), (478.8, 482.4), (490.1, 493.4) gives -0.18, 16.8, 19.6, 17.3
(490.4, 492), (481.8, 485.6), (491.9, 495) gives -0.05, 20.3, 17.9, 16.4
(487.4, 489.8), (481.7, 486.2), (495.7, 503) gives -0.18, 20.8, 20.9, 16.3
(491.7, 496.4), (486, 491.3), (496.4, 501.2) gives 0.50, 20.8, 16.5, 16.5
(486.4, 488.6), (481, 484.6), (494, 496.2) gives -0.50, 19.1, 22.3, 16.6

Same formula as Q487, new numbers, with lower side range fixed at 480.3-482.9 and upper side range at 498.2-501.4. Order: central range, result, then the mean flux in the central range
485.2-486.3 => -0.39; 23.4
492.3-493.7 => 0.06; 16.5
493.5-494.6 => 0.05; 16.4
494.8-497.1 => 0.14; 16.2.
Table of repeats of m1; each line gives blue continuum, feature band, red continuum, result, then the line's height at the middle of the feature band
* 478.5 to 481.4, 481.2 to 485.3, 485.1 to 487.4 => 0.009 mag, 19.8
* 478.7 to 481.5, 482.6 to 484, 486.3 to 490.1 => -0.102 mag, 18.3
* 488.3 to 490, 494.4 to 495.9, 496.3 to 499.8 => 0.028 mag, 16.9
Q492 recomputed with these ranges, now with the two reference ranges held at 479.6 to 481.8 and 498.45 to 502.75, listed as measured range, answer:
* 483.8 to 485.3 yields -0.433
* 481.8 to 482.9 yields -0.100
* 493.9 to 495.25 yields 0.023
